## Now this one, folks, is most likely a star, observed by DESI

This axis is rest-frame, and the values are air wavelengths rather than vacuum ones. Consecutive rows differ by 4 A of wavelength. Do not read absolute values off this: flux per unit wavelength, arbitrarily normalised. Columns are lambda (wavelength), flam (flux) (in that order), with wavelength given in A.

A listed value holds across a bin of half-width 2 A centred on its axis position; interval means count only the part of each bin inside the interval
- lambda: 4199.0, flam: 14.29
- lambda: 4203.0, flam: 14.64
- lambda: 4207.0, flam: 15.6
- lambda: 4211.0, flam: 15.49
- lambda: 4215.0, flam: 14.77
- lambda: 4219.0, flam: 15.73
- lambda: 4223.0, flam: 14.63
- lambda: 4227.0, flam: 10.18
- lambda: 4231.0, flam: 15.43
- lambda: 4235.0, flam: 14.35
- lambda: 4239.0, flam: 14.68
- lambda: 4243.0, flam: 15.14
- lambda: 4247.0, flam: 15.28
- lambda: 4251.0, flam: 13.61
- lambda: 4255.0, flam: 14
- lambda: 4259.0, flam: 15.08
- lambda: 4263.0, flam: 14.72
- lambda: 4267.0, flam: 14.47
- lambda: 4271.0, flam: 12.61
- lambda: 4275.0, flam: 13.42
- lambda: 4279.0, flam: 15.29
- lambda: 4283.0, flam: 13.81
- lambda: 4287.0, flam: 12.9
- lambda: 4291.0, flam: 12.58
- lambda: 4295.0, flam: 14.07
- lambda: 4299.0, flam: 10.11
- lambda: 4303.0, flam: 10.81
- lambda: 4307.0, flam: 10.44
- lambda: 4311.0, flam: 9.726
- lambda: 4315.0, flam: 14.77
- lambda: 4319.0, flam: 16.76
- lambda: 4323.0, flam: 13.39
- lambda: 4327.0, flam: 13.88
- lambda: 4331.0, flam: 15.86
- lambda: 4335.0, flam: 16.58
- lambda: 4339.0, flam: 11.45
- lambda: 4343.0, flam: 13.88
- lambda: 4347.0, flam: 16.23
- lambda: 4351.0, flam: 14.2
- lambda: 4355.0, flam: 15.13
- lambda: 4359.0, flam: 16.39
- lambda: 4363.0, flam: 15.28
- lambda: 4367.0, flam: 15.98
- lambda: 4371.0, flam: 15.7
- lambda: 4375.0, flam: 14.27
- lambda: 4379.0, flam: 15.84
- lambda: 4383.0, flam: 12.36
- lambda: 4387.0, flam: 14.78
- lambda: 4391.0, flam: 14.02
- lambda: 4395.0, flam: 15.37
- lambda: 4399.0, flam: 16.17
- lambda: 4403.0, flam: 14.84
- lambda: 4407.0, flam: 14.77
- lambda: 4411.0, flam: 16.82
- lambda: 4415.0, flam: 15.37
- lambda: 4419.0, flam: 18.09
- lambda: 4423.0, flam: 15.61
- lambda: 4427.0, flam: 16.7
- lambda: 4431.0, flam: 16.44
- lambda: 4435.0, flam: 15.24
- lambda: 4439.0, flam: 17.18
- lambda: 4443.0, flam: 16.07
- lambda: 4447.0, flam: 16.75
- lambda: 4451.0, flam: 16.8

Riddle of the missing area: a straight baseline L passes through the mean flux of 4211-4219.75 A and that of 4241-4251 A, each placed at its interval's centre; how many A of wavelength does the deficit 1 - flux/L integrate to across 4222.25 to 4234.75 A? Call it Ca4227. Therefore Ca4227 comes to 1.4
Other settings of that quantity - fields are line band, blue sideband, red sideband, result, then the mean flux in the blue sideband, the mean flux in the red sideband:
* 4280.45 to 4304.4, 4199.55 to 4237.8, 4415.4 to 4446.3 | 4.3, 14.5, 16.4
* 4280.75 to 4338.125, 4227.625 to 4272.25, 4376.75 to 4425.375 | 6.0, 14.4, 15.3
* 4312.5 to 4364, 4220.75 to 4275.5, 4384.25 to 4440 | 0.6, 14.1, 15.7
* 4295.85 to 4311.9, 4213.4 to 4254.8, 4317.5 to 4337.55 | 4.7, 14.4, 15.2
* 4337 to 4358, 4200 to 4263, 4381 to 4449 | 1.4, 14.6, 15.7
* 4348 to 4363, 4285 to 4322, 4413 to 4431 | -1.1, 12.5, 16.4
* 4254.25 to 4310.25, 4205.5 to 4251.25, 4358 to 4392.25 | 6.3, 14.6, 14.9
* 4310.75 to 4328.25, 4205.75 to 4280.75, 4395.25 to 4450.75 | 1.2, 14.4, 16.2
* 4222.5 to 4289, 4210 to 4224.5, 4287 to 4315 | -2.9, 15.2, 11.7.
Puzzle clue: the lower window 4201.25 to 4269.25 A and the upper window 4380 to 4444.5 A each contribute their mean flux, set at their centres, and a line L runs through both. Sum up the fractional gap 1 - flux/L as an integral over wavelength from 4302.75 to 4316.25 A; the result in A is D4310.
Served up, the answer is 3.3 A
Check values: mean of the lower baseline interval 14.6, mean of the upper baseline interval 15.6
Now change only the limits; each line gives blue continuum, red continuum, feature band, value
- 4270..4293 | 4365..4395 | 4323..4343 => -0.20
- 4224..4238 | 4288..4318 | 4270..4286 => -1.64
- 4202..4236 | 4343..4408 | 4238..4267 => 0.03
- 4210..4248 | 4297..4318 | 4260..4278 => -1.39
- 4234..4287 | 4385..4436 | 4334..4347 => 0.81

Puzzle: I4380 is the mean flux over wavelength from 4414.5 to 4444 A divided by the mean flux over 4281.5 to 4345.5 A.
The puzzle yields 1.24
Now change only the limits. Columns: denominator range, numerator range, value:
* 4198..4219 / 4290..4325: 0.83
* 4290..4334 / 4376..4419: 1.16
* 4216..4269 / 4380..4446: 1.08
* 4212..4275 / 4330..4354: 1.03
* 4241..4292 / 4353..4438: 1.10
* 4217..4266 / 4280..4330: 0.89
